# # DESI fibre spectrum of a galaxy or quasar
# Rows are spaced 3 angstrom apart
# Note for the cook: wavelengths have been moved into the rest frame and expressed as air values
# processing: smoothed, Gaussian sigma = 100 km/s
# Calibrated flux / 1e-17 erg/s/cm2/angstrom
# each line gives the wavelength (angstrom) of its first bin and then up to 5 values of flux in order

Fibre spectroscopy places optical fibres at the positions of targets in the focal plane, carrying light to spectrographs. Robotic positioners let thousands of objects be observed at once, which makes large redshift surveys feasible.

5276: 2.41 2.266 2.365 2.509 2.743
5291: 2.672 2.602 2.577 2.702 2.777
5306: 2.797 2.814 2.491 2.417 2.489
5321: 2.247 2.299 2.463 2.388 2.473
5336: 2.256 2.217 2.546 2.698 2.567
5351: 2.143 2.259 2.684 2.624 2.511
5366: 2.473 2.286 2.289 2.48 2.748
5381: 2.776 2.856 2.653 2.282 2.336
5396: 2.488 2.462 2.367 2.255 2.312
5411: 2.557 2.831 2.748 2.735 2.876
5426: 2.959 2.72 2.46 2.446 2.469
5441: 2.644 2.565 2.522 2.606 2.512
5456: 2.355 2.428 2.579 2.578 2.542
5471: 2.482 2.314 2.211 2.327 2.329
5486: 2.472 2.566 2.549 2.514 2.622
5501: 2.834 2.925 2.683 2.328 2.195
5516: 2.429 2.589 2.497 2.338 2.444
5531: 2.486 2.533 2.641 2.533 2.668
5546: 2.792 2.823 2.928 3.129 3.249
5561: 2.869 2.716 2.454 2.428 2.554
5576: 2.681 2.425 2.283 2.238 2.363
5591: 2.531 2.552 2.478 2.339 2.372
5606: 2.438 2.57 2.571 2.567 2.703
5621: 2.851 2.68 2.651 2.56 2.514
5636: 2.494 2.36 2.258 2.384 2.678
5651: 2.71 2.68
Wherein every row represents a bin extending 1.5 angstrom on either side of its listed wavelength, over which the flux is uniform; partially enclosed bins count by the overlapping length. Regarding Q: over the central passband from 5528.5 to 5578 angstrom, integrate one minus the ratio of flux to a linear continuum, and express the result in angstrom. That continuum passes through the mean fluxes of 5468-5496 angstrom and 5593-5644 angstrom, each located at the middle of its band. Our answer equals -4.7 angstrom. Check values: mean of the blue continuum 2.42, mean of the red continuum 2.53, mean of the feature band 2.71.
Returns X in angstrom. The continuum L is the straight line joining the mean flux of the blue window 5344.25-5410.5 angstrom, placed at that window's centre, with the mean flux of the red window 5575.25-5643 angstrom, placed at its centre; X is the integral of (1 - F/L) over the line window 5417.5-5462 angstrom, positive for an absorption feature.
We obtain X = -2.0 angstrom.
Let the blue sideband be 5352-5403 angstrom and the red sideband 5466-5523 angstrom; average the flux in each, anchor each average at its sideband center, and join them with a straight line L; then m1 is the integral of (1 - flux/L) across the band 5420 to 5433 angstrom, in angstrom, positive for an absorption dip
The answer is -1.37 angstrom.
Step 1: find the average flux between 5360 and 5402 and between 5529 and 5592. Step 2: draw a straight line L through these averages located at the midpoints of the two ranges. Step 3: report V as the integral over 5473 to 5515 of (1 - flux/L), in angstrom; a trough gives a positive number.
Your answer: 1.56 angstrom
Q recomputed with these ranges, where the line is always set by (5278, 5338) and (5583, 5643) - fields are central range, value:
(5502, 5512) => -0.5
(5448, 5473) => 0.0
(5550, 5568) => -2.8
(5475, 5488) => 0.9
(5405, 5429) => -1.7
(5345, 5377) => 0.8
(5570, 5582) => 0.0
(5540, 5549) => -0.7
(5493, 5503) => -0.6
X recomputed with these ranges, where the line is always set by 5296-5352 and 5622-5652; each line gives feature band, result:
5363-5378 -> 0.4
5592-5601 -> 0.2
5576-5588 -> 0.8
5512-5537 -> 0.6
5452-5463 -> 0.2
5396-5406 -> 0.5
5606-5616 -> -0.1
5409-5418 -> -0.7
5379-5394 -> -0.6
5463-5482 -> 0.8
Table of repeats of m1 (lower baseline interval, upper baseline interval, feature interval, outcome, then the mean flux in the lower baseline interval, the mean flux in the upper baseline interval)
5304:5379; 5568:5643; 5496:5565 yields -4.74 angstrom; 2.47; 2.5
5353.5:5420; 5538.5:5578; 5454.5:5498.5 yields 3.13 angstrom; 2.52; 2.75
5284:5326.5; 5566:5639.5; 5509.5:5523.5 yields 0.64 angstrom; 2.58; 2.51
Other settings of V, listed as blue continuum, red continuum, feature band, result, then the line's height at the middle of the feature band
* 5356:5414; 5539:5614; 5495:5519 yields -0.1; 2.56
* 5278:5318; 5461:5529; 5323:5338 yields 1.2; 2.58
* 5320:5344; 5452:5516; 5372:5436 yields -4.1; 2.43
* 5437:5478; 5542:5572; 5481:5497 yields 0.6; 2.59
